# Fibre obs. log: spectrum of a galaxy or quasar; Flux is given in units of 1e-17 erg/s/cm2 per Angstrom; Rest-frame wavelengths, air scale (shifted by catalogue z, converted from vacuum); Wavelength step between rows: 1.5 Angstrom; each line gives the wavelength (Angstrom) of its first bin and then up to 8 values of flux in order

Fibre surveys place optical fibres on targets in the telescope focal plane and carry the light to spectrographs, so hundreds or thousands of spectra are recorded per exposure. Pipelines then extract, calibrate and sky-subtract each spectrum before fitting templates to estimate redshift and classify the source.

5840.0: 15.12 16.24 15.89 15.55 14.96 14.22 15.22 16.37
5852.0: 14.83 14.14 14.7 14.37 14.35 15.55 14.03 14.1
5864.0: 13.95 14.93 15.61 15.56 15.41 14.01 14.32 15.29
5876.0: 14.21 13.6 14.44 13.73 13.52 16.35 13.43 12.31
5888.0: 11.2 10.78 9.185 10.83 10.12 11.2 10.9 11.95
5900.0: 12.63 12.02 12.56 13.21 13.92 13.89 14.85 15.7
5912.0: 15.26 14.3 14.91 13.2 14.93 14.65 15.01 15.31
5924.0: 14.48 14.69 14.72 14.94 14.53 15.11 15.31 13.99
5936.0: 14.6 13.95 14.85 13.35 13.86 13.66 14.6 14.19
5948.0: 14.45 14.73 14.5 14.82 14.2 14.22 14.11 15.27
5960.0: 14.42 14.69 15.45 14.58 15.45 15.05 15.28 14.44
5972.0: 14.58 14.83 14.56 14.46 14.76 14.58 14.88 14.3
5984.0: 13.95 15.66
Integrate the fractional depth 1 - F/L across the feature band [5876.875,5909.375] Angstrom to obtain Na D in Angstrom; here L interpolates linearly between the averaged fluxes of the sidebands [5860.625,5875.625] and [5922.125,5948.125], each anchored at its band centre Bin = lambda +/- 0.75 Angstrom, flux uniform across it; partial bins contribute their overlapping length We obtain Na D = 4.6 Angstrom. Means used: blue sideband 14.7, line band 12.5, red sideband 14.5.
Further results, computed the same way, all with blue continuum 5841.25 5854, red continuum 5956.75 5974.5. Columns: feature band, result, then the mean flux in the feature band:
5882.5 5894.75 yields 2.7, 11.8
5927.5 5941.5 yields 0.4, 14.5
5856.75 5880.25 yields 0.9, 14.6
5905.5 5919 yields 0.4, 14.6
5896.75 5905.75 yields 1.6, 12.4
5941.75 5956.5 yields 0.6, 14.3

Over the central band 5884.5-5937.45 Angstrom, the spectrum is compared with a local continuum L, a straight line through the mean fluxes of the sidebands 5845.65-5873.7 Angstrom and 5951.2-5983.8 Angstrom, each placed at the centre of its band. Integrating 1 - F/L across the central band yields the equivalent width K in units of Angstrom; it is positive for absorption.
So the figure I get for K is 4.6 Angstrom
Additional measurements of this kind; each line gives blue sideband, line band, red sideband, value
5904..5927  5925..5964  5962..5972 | 0.8 Angstrom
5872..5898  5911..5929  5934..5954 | -1.4 Angstrom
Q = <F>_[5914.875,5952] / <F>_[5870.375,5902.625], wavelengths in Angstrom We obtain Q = 1.1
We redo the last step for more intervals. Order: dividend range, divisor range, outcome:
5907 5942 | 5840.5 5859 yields 0.97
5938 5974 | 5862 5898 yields 1.10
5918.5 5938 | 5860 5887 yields 1.02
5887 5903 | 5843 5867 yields 0.75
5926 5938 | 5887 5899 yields 1.36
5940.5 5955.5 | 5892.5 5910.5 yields 1.14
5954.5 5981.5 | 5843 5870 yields 0.99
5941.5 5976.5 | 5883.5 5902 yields 1.26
